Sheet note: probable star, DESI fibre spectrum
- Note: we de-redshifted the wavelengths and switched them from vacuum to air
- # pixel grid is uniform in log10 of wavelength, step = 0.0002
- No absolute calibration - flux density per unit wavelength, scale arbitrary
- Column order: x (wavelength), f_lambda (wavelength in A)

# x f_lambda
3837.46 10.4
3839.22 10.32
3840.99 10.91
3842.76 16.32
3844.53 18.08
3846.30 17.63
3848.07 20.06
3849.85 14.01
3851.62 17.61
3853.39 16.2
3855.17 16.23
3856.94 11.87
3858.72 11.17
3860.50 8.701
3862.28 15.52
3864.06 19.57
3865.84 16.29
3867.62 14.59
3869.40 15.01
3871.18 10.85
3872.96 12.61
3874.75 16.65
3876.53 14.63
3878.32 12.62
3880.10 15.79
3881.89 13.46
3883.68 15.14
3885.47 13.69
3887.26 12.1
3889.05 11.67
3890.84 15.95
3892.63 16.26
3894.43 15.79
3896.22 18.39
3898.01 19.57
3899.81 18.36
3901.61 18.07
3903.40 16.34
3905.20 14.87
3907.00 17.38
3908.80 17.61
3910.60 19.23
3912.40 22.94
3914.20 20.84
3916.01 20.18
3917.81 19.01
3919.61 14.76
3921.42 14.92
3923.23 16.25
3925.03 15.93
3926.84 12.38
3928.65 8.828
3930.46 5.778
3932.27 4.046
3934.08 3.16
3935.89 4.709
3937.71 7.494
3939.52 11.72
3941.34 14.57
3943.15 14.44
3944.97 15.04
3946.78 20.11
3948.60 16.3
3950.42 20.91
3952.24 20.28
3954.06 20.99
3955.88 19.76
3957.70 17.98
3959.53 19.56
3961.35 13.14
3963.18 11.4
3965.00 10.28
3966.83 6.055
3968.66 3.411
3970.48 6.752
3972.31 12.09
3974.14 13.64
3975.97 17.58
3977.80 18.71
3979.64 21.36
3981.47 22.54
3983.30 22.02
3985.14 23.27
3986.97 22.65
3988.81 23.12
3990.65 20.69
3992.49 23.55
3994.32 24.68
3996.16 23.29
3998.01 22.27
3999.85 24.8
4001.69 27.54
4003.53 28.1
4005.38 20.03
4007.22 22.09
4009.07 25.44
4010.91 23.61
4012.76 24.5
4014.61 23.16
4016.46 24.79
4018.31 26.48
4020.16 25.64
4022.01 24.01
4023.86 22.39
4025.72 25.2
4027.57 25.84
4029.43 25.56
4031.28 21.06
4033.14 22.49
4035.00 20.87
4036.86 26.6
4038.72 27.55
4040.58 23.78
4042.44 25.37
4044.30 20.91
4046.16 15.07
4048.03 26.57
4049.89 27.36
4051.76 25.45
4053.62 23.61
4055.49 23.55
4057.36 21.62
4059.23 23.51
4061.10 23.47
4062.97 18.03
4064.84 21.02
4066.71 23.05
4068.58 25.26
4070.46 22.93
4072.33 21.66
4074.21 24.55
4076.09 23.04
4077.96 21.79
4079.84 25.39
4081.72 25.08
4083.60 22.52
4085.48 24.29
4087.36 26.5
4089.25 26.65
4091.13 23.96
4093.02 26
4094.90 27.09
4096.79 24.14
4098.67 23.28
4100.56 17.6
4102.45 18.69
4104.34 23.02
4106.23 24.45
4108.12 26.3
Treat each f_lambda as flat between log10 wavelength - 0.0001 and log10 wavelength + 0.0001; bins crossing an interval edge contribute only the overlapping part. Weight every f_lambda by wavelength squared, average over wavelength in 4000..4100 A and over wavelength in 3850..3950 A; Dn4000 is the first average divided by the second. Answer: 1.77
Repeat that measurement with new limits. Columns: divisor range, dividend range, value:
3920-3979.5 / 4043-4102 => 1.88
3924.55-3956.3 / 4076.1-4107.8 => 1.97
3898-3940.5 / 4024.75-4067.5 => 1.75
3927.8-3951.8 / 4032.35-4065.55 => 2.12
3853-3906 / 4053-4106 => 1.72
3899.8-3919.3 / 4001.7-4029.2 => 1.40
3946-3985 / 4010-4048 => 1.53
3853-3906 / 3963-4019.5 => 1.43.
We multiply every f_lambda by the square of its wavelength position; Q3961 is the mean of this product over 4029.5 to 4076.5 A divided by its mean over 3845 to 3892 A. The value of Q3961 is 1.74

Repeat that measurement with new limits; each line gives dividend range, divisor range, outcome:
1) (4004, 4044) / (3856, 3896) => 1.83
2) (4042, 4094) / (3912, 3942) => 2.01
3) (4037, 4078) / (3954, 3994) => 1.43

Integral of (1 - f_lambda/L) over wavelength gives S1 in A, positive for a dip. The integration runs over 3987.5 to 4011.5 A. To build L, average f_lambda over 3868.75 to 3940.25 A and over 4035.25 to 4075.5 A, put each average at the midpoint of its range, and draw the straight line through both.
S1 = -4.5 A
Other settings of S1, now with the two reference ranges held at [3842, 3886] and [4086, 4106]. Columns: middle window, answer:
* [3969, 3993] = 1.0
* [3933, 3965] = 6.4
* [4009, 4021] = -2.4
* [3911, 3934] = 3.7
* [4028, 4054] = -2.6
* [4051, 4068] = -0.2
